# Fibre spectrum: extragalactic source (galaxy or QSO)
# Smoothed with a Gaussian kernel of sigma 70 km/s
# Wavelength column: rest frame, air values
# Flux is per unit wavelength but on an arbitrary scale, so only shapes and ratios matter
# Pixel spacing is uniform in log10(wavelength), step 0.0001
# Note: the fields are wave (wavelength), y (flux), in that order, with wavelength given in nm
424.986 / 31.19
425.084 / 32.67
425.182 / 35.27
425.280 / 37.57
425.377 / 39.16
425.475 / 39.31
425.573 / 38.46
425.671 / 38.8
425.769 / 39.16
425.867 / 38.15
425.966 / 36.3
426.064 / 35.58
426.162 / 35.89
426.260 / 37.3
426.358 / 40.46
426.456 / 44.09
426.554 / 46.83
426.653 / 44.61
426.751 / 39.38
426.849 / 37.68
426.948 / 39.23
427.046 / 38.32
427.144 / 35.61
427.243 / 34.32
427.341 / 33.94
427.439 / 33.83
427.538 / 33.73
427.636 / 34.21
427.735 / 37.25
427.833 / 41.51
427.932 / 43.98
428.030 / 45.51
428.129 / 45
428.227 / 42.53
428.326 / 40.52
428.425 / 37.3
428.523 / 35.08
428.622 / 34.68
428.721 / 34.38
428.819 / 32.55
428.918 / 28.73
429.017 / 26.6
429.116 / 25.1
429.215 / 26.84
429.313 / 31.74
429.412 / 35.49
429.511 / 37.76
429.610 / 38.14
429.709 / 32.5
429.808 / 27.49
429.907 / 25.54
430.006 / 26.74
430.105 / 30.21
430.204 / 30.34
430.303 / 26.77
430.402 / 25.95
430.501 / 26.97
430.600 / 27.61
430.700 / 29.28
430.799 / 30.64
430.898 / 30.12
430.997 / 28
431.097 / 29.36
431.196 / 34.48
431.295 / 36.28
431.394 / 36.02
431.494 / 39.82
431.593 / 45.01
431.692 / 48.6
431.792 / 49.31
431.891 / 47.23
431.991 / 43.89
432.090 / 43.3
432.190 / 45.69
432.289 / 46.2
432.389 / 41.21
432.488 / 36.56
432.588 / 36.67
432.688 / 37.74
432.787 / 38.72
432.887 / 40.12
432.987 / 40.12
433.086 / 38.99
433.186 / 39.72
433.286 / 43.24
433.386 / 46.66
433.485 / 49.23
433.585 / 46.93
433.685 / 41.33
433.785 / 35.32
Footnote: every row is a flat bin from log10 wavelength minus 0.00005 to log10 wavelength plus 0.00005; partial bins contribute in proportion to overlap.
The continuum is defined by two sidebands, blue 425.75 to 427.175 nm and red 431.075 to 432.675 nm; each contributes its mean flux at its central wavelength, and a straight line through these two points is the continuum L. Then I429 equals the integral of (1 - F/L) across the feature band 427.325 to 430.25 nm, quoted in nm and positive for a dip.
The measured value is 0.42 nm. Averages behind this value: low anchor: 39.3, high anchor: 41.4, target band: 34.3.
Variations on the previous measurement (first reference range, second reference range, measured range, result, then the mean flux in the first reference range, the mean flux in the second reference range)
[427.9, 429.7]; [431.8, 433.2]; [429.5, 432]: 0.321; 35.5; 41.4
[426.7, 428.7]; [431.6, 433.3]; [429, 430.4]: 0.345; 38.1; 42.2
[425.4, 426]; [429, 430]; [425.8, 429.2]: -0.246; 38.4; 30.7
